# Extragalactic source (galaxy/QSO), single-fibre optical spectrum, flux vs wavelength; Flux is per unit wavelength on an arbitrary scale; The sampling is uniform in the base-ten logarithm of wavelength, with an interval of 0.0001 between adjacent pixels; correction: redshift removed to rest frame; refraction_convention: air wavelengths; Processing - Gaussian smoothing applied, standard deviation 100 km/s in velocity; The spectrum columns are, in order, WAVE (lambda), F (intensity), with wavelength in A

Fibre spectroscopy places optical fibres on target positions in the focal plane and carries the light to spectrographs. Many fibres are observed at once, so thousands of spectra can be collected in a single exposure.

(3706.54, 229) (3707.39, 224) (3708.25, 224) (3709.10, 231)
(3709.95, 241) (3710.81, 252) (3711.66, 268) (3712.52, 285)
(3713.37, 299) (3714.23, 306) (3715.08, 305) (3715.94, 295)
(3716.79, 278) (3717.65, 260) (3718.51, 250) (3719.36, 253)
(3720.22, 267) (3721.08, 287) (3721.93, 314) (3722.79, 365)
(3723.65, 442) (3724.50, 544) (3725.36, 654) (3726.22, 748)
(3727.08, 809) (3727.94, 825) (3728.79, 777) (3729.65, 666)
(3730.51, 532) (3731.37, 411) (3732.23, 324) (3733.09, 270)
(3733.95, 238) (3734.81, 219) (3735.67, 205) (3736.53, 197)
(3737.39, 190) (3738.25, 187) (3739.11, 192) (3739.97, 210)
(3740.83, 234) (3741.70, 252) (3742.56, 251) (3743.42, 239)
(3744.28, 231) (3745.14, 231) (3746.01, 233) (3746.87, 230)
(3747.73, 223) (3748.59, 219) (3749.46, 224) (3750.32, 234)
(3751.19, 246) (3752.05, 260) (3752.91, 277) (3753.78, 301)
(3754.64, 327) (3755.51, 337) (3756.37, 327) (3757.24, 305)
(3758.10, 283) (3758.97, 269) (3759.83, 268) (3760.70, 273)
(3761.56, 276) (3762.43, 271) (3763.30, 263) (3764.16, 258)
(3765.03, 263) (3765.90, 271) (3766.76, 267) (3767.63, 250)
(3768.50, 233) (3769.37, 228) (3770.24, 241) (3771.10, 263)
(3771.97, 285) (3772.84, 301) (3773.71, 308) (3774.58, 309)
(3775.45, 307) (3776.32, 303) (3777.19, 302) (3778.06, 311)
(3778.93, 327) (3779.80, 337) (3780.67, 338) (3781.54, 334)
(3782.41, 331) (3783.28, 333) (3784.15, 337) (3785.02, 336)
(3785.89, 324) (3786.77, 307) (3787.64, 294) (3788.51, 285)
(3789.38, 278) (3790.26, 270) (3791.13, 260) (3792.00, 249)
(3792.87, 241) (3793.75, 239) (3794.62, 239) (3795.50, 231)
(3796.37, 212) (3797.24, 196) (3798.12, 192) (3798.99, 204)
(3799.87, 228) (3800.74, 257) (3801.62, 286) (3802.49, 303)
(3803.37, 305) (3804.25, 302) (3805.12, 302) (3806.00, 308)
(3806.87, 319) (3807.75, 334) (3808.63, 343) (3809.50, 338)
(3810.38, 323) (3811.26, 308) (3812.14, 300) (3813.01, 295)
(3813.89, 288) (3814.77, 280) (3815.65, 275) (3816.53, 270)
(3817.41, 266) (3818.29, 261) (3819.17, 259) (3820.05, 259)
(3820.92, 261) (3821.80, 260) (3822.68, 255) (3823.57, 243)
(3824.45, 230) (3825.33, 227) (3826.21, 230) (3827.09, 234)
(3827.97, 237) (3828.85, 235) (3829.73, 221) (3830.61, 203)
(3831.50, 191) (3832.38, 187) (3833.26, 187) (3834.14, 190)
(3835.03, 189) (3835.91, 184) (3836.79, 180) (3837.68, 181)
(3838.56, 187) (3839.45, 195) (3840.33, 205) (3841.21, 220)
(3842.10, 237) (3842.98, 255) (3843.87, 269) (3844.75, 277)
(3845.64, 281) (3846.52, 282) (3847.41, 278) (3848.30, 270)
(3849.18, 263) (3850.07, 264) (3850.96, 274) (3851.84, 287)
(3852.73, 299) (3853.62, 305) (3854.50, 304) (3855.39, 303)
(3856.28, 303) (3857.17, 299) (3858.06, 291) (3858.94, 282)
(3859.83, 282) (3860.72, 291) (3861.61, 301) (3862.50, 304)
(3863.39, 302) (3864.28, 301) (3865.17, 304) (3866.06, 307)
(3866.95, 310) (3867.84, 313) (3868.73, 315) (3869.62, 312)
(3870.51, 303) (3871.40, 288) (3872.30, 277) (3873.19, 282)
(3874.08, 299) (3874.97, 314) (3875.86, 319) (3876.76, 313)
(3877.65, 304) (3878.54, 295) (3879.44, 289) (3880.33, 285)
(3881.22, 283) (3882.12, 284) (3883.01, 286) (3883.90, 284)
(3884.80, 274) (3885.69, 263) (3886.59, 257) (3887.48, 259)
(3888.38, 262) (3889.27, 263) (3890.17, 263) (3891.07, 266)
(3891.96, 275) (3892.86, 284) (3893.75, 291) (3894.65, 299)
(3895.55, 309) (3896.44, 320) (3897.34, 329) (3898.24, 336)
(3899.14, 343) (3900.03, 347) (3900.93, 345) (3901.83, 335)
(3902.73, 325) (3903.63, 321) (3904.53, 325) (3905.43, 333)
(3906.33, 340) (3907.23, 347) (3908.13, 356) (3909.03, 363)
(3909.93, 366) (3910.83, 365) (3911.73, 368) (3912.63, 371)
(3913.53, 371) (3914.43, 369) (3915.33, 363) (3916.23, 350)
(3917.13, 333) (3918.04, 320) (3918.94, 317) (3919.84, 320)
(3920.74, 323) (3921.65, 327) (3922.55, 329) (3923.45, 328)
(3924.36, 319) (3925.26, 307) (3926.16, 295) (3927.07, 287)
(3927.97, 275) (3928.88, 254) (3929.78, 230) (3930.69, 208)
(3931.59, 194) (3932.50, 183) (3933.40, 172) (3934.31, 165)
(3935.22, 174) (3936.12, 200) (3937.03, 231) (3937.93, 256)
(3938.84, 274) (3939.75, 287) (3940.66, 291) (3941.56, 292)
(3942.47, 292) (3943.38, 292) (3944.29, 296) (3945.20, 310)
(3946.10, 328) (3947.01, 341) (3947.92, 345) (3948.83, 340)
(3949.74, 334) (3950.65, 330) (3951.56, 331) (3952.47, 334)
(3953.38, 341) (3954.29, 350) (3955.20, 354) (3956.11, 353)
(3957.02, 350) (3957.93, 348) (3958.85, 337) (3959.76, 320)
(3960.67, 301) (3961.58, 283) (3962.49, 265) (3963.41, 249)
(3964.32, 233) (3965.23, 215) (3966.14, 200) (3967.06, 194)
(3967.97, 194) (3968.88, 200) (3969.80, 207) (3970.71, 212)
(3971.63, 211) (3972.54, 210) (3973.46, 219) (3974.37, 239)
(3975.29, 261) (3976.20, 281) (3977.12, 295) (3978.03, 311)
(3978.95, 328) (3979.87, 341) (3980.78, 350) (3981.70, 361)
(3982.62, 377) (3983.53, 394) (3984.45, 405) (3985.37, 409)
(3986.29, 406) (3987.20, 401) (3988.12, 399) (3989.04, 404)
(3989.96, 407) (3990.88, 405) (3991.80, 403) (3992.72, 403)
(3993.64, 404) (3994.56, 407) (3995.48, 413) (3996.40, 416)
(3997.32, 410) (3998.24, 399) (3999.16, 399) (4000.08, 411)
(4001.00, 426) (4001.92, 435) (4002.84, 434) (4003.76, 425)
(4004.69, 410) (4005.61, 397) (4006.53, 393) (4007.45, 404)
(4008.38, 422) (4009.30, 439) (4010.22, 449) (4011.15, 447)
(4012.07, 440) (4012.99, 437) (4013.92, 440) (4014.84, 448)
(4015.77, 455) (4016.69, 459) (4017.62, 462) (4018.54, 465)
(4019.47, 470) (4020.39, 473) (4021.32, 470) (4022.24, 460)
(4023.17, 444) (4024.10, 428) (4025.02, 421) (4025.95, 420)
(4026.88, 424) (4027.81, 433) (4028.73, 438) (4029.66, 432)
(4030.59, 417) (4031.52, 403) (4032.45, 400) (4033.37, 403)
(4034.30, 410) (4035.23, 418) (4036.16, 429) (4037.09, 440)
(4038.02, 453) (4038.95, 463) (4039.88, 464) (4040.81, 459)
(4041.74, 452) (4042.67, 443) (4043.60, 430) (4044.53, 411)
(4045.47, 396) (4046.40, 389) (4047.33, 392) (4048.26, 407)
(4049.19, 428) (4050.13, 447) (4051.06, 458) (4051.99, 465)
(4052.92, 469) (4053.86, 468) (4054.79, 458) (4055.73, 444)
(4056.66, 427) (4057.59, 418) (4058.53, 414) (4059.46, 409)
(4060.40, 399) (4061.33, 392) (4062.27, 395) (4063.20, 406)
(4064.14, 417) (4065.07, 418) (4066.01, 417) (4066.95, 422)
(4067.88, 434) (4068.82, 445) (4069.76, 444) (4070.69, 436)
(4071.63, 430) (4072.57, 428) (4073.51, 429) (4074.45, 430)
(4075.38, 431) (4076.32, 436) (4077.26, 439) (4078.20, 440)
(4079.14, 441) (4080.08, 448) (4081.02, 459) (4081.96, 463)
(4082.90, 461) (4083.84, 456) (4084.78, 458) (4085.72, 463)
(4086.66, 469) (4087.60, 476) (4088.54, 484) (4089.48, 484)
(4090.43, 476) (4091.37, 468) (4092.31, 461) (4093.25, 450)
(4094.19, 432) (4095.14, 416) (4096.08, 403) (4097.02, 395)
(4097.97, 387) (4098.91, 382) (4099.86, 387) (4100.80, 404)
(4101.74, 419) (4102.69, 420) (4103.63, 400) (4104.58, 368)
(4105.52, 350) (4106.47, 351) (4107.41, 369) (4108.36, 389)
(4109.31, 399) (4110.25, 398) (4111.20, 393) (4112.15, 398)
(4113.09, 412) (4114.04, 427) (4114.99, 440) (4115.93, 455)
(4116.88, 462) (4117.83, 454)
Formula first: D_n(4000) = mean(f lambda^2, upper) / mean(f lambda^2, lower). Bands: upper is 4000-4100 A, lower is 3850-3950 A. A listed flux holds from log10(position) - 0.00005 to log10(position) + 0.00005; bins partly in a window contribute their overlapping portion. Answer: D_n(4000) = 1.57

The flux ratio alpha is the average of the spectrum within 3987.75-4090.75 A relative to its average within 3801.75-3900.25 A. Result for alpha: 1.6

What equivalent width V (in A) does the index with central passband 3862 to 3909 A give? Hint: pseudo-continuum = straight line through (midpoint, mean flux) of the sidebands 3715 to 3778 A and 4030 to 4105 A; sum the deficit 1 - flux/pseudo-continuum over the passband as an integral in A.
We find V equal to 8.0 A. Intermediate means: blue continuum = 315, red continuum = 431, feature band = 303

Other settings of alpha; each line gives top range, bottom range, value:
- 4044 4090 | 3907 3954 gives 1.44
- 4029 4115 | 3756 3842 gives 1.61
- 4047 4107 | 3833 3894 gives 1.57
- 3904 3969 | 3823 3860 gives 1.22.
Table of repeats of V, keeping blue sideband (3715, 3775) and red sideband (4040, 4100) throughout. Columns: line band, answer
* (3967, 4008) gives 5.3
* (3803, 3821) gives 2.3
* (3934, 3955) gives 5.1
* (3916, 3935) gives 5.3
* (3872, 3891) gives 4.3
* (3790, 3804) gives 3.7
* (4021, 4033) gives -0.3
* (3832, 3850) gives 6.4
